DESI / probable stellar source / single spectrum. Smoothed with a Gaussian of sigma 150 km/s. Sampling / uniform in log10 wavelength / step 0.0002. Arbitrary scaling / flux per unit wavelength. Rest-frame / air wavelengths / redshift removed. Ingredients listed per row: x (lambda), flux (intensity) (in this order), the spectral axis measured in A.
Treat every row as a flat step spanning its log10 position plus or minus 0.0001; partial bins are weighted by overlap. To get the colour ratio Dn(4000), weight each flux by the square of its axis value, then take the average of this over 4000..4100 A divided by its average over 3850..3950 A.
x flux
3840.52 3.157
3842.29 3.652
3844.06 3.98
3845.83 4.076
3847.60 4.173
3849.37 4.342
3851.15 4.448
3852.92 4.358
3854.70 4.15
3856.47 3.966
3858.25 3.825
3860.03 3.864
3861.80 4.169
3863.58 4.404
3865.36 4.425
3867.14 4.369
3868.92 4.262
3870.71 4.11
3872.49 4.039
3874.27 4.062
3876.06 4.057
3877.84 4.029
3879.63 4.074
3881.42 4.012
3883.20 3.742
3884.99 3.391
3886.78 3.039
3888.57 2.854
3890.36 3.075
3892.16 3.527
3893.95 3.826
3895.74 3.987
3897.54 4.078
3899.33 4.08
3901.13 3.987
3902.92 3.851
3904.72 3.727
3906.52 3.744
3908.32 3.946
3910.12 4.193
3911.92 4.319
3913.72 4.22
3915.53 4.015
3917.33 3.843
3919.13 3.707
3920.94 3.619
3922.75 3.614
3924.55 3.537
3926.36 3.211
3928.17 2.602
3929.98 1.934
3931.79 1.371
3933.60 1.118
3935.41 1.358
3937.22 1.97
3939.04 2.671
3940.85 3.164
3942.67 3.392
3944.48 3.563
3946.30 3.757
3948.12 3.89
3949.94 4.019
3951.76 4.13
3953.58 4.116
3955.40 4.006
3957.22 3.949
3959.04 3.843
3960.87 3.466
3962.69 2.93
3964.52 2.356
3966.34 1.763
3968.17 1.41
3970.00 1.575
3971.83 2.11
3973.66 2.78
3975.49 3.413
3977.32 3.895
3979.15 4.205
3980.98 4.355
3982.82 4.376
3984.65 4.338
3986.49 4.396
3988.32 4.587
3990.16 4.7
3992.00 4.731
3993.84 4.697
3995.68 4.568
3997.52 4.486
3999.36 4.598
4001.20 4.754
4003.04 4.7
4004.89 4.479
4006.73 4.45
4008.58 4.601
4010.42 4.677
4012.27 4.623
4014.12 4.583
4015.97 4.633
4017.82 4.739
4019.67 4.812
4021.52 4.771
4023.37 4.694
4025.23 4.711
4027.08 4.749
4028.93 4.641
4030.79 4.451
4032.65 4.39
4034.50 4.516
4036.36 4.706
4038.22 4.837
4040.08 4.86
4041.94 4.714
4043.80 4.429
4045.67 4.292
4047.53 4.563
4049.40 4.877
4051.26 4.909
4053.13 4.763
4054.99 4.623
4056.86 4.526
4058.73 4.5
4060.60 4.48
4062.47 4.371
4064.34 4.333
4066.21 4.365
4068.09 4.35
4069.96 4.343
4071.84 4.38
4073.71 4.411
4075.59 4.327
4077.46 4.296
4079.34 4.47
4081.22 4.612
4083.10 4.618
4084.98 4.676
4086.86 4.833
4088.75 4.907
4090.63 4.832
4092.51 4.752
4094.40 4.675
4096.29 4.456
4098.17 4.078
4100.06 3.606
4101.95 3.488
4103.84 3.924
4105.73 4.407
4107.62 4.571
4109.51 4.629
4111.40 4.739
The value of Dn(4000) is 1.37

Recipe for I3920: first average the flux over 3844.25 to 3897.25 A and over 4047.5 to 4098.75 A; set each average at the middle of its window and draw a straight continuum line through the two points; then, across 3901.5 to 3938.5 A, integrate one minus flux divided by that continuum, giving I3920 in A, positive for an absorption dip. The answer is 8.07 A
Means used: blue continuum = 3.95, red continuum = 4.55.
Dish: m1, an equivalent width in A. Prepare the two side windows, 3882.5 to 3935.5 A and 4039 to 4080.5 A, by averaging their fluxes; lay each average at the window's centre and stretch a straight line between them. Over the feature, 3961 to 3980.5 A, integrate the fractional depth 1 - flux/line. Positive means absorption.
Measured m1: 5.81 A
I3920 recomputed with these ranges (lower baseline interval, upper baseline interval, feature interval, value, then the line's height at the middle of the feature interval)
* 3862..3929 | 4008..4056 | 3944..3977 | 8.1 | 4.23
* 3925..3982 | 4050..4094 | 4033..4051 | -2.1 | 4.16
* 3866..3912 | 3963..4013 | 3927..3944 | 7.2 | 3.88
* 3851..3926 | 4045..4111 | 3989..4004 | -1.5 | 4.23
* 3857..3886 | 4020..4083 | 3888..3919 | 2.2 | 4.14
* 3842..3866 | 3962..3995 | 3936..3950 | 1.7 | 3.68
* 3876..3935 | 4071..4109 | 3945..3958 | -0.8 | 3.73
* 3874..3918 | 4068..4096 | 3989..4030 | -3.6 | 4.28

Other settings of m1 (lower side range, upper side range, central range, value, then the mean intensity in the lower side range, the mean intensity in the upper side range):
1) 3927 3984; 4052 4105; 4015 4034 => -4.2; 3.02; 4.43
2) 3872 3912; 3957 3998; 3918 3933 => 3.2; 3.8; 3.59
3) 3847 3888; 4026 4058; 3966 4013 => 4.9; 4.05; 4.64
